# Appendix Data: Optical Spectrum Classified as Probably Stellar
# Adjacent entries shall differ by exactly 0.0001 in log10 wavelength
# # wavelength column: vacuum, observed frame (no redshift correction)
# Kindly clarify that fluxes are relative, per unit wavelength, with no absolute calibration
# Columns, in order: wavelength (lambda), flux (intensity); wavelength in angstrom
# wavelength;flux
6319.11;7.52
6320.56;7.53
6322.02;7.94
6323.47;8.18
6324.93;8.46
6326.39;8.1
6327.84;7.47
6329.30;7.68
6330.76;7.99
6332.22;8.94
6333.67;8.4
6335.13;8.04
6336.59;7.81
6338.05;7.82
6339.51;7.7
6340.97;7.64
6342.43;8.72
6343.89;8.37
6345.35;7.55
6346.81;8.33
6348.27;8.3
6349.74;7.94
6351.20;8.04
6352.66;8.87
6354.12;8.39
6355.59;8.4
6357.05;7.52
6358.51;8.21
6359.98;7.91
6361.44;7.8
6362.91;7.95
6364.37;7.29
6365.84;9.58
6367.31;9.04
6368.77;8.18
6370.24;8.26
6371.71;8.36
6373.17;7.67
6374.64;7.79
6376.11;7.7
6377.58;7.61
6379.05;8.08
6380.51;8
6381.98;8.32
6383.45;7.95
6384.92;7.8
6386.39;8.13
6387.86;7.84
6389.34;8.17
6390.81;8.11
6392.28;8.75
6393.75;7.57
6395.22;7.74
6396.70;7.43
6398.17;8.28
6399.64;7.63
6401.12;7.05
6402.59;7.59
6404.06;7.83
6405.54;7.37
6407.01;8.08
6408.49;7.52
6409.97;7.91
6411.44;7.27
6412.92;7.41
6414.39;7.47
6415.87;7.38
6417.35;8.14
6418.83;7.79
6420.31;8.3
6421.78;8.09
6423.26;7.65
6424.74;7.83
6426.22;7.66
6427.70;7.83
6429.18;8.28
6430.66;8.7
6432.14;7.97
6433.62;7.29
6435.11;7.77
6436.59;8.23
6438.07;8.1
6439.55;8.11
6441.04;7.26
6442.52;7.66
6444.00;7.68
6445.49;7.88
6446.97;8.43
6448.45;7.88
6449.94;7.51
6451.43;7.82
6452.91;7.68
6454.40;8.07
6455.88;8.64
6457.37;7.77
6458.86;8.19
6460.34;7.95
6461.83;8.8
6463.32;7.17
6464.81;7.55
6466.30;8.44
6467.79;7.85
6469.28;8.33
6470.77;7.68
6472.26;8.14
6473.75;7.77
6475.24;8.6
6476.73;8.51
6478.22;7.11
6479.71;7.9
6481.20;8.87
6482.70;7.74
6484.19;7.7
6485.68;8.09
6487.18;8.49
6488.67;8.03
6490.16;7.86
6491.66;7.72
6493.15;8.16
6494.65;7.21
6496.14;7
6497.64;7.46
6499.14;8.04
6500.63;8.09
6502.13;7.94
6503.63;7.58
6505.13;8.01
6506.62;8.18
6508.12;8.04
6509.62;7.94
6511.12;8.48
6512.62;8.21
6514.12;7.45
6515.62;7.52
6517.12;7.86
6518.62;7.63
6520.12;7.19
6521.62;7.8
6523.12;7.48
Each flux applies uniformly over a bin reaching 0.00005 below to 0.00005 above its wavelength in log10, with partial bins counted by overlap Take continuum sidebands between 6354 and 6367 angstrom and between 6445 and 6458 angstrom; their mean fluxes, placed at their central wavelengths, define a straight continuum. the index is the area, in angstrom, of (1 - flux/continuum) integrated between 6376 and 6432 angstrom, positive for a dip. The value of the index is 1.4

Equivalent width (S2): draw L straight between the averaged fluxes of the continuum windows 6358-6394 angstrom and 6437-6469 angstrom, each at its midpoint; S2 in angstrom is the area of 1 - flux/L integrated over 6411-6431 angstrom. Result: 0.4 angstrom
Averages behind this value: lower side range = 8.09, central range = 7.83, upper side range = 7.93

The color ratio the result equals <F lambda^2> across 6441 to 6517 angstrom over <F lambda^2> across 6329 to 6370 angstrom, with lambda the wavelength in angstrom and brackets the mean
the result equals 1.01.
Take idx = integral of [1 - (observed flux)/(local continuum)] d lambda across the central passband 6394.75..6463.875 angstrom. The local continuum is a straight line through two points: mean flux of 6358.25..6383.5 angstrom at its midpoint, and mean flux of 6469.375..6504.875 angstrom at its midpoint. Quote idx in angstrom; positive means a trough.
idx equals 1.4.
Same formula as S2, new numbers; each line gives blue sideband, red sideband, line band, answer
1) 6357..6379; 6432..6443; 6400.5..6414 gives 0.6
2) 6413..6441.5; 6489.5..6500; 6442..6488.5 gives -1.5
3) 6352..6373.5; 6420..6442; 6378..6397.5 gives 0.3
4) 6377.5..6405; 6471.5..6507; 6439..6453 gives 0.2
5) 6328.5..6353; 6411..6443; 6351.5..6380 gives -0.4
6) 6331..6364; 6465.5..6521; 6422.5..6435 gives 0.2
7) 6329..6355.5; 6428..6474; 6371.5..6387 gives 0.3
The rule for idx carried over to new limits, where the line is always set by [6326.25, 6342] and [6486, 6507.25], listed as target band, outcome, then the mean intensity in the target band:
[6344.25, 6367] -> -0.6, 8.16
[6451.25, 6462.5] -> -0.4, 8.13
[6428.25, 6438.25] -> -0.2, 8.04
